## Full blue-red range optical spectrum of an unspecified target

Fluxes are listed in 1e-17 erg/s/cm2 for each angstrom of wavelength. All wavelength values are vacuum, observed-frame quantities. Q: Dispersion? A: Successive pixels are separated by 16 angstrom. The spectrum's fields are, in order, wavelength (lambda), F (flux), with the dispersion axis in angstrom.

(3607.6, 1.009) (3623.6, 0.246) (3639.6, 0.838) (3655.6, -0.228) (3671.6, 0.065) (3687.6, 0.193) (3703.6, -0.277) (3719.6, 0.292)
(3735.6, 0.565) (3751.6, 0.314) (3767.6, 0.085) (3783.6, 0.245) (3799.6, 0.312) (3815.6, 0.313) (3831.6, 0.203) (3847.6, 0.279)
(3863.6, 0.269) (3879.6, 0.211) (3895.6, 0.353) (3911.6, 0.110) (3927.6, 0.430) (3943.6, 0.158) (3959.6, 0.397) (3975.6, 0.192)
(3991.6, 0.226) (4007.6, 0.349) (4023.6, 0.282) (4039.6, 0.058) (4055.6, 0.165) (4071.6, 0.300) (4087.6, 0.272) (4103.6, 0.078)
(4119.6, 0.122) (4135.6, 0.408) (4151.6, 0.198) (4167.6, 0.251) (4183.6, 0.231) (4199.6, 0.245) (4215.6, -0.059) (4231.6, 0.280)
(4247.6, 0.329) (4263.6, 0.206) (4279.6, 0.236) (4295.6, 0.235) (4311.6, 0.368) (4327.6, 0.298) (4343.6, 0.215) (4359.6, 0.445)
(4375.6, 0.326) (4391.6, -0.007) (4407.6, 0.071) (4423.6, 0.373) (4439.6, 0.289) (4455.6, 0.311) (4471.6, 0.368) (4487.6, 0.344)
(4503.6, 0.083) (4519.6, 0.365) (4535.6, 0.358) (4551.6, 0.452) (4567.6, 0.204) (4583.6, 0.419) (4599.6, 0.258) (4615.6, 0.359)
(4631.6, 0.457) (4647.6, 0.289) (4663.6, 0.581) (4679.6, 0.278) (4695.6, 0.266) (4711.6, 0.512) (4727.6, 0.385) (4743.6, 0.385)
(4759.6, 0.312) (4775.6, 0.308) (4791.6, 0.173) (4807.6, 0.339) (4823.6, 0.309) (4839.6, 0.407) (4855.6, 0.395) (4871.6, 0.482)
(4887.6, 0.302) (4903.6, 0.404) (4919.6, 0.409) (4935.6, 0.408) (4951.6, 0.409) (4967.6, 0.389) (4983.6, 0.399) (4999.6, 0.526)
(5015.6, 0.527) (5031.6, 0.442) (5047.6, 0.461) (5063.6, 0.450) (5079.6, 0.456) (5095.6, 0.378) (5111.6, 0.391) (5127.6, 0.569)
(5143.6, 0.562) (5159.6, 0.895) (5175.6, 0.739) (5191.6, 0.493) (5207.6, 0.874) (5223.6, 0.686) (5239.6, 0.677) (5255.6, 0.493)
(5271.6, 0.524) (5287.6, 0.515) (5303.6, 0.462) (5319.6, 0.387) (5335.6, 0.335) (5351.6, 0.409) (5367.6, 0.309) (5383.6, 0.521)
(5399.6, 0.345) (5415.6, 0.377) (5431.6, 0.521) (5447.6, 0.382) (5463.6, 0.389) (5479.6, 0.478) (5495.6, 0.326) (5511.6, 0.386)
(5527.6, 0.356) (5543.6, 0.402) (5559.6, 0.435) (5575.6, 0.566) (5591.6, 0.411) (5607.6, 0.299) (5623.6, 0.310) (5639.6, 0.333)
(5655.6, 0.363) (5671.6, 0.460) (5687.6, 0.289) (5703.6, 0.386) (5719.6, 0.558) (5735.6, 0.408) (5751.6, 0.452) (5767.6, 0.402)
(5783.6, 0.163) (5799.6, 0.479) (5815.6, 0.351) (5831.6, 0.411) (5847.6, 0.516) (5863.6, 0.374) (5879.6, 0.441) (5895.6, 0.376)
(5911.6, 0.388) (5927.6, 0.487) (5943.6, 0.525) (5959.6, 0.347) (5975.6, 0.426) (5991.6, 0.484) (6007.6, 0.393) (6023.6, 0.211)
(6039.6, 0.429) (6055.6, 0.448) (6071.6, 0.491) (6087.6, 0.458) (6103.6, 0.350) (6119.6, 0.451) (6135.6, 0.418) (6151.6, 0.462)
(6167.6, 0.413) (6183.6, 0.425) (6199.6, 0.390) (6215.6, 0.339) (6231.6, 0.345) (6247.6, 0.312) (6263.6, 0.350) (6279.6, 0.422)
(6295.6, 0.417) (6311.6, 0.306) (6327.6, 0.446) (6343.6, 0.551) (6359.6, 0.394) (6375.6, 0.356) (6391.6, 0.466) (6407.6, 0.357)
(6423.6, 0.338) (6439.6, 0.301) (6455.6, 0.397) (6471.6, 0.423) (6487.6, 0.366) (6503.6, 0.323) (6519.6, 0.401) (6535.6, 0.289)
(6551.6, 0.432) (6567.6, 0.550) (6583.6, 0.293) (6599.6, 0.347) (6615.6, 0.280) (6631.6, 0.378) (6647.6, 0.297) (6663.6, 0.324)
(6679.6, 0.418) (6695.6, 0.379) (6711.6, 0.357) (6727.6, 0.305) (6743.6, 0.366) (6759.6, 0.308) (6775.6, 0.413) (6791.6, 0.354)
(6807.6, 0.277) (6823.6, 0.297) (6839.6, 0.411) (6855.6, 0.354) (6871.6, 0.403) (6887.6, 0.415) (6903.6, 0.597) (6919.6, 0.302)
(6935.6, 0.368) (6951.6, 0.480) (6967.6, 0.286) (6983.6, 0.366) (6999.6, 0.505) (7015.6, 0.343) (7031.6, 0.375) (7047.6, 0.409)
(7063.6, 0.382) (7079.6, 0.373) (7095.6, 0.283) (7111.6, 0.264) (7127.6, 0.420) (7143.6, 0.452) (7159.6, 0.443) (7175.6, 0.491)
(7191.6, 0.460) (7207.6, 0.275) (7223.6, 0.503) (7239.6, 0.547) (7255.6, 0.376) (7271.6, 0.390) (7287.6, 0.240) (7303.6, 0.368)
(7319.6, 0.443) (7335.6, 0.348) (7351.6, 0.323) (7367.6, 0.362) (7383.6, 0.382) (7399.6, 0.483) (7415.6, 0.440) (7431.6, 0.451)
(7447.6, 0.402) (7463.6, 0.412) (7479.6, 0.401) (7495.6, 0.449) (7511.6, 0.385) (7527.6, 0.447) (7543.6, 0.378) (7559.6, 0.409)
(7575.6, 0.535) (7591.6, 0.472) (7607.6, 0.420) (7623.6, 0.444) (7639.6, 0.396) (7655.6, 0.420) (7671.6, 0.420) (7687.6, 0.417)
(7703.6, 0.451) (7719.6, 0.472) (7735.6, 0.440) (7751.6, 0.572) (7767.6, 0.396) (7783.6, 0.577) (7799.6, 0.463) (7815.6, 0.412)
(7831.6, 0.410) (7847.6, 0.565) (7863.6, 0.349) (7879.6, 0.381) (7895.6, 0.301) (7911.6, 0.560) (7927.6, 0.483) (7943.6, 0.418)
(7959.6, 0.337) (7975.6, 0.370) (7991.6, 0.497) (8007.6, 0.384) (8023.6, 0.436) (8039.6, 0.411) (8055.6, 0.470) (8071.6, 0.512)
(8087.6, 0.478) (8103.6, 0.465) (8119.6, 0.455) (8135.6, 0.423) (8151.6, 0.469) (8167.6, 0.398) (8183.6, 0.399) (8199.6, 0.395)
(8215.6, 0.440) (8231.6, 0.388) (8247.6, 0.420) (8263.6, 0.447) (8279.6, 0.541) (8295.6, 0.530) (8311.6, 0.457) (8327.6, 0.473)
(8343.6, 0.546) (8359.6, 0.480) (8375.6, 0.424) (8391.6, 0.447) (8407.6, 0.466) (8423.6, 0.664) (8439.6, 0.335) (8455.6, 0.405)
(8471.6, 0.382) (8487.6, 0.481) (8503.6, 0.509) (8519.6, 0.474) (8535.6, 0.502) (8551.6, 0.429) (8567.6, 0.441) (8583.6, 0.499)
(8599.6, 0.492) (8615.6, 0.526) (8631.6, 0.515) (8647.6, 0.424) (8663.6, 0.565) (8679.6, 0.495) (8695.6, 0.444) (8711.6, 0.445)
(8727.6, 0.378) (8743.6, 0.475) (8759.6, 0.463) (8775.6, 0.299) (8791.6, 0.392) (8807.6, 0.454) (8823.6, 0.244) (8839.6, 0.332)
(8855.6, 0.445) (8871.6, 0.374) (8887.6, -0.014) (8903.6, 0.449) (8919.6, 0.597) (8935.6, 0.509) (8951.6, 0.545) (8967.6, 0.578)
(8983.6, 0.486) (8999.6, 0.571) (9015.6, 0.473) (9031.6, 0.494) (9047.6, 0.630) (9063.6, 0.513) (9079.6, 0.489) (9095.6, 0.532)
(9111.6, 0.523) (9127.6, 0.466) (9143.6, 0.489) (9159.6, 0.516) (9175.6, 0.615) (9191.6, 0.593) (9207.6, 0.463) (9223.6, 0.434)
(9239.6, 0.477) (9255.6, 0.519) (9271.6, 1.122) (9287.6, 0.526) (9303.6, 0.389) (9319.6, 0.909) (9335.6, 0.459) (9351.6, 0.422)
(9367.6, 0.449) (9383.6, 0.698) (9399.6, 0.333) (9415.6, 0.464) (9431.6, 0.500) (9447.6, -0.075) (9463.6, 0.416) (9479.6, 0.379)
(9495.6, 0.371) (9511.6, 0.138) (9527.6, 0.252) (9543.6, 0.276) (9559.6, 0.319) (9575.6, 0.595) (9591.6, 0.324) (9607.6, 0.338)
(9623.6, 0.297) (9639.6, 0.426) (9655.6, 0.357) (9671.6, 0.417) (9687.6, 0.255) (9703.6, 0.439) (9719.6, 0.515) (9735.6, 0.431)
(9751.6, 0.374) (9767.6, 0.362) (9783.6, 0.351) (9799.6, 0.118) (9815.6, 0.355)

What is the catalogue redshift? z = 0.85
